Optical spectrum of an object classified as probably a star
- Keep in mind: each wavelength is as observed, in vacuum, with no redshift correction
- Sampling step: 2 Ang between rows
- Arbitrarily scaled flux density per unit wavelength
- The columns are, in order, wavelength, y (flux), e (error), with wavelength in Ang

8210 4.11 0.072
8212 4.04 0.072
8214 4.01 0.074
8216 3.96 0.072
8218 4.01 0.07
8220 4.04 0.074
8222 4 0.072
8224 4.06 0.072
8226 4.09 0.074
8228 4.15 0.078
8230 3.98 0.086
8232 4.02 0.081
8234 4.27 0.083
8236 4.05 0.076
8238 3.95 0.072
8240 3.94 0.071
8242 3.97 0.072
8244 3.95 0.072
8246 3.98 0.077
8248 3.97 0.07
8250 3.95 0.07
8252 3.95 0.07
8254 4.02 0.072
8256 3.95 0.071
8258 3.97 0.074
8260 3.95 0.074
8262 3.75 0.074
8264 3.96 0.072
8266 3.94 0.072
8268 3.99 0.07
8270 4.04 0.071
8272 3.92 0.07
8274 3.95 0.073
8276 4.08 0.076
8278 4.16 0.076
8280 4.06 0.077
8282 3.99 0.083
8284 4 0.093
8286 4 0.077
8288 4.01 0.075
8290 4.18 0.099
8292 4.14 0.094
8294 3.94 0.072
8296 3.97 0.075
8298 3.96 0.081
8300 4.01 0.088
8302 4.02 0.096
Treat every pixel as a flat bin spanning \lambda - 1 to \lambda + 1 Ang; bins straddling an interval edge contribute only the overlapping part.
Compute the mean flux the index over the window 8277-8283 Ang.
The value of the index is 4.07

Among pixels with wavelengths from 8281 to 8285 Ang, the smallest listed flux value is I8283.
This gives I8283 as 3.99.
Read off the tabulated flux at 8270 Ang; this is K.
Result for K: 4.04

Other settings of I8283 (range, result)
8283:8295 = 3.94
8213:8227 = 3.96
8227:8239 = 3.95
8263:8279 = 3.92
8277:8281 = 4.06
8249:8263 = 3.75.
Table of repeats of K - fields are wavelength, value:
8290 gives 4.18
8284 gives 4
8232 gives 4.02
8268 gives 3.99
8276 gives 4.08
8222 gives 4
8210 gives 4.11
